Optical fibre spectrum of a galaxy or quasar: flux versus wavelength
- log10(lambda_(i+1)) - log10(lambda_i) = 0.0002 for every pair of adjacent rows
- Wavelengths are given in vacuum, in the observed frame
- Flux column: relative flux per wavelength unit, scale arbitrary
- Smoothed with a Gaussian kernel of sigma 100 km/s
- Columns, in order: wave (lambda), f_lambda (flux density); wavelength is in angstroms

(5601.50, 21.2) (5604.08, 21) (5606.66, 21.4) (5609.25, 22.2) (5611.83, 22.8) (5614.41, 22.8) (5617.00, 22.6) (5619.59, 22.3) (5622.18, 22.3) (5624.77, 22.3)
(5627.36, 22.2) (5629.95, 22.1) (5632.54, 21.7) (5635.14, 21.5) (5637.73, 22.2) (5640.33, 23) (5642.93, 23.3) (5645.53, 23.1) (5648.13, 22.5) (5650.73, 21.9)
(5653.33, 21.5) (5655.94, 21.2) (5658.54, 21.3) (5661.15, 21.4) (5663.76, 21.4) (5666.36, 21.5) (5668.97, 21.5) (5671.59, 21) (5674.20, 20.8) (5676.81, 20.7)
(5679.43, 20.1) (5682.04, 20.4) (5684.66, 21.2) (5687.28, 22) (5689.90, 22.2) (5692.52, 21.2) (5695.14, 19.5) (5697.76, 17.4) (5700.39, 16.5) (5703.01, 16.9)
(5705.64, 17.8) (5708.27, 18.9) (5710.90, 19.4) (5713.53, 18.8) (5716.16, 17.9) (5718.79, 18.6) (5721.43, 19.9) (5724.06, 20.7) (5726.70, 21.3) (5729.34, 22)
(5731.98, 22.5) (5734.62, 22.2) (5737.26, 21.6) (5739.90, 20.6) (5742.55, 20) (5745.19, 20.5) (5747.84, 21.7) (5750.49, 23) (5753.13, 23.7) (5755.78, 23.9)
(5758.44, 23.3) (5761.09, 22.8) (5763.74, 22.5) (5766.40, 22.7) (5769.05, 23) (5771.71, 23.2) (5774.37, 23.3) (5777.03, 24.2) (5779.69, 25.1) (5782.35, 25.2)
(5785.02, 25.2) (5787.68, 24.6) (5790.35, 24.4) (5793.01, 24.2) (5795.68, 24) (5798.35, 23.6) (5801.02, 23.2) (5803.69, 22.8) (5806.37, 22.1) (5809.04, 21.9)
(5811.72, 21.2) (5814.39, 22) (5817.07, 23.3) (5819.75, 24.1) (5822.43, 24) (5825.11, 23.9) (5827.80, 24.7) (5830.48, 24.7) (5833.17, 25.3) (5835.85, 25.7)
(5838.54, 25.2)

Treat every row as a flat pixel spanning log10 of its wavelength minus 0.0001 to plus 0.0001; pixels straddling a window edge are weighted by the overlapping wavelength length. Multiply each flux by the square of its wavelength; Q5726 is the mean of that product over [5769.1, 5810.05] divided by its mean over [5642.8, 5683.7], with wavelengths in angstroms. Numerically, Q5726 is 1.16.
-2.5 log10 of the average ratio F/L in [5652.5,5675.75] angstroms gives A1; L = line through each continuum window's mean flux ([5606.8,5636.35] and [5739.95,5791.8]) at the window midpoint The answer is 0.06 mag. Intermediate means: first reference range 22.2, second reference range 23.2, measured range 21.3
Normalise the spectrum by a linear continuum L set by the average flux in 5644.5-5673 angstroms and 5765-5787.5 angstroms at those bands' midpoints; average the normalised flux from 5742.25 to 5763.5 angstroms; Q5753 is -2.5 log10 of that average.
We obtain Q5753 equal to 0.05 mag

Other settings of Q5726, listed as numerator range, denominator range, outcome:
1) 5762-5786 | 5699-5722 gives 1.33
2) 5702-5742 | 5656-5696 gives 0.96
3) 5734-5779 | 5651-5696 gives 1.10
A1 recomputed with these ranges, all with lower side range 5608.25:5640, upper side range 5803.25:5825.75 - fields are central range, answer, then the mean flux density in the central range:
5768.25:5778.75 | -0.04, 23.5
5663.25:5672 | 0.05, 21.4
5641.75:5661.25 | 0.01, 22.1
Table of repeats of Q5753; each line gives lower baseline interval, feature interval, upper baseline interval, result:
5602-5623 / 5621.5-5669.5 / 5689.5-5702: -0.05 mag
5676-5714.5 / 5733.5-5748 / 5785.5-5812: 0.01 mag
